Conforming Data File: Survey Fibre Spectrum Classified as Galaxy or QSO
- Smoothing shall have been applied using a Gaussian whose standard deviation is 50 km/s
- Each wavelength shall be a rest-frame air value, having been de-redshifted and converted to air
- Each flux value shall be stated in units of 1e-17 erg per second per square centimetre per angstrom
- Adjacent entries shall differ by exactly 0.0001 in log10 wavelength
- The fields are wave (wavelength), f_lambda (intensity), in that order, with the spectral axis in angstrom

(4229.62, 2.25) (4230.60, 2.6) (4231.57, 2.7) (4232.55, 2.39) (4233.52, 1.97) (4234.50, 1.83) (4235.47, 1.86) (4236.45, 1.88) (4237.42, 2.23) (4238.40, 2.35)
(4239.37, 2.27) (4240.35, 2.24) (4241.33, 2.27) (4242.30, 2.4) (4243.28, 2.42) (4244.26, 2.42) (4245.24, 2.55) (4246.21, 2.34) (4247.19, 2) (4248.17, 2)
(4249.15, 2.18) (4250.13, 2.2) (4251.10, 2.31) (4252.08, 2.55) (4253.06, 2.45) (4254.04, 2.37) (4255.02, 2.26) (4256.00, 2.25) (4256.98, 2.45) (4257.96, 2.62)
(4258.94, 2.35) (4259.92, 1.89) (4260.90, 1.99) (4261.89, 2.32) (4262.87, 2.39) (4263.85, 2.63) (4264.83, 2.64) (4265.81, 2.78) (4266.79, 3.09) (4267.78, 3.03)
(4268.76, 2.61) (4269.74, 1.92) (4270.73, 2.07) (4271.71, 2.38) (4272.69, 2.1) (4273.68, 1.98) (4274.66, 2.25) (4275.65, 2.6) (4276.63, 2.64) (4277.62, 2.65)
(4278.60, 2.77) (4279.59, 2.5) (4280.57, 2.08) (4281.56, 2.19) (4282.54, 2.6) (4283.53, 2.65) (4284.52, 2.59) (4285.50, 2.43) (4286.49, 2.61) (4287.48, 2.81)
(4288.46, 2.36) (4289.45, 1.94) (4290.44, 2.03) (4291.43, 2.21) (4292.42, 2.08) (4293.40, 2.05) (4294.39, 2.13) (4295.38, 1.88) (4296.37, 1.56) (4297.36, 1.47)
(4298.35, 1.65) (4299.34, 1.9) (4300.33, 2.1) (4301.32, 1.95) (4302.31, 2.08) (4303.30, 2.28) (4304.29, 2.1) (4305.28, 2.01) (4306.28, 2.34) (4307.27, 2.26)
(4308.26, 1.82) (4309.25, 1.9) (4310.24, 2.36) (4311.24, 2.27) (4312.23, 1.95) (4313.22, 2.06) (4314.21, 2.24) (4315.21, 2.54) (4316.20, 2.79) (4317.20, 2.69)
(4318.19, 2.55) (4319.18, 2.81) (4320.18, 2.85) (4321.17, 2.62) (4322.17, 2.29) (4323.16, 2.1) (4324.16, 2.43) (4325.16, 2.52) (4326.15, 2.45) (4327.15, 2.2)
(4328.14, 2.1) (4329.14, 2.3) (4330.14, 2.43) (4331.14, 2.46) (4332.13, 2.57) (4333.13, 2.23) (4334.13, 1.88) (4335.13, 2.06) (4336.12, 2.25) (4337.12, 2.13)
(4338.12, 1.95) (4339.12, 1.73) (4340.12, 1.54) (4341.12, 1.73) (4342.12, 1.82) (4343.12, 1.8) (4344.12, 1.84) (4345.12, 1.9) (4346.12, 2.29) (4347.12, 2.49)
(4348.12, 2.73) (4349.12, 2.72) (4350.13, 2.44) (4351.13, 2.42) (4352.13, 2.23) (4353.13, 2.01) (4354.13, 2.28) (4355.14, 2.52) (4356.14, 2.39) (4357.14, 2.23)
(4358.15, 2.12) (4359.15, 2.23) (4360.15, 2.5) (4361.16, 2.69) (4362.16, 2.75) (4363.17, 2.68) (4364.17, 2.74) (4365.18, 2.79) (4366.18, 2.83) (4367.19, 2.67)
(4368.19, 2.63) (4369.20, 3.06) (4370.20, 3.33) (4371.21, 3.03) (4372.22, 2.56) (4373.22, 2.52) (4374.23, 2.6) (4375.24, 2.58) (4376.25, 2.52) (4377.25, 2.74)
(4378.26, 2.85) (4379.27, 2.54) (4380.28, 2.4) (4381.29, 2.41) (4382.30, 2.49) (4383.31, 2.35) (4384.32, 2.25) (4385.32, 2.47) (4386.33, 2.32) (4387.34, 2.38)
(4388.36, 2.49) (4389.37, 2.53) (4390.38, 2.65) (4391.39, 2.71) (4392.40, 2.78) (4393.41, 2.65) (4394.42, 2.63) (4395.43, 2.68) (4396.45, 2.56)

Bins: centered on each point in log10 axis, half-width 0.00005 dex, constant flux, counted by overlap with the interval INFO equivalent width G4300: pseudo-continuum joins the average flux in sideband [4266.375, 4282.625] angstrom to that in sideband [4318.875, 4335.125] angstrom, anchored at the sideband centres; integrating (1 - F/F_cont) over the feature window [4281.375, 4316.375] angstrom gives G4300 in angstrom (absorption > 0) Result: 3.5 angstrom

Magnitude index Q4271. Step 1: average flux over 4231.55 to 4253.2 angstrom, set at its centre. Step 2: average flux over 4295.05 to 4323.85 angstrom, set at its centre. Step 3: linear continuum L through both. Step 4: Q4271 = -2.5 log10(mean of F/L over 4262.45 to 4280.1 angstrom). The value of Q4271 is -0.13 mag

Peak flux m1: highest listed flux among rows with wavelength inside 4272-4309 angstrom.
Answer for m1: 2.81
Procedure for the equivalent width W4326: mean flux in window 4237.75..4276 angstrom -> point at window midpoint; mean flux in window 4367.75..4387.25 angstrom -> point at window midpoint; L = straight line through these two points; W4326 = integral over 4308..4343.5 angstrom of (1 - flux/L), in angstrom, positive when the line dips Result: 3.7 angstrom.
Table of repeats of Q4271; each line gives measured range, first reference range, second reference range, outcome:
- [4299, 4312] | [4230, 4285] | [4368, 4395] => 0.17 mag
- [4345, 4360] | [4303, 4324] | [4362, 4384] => 0.09 mag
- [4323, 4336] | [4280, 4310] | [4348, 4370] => 0.03 mag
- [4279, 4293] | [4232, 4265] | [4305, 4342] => -0.05 mag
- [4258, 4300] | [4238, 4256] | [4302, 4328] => 0.00 mag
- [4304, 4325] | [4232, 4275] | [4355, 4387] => 0.05 mag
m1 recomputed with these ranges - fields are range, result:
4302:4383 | 3.33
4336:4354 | 2.73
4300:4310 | 2.34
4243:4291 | 3.09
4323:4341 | 2.57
